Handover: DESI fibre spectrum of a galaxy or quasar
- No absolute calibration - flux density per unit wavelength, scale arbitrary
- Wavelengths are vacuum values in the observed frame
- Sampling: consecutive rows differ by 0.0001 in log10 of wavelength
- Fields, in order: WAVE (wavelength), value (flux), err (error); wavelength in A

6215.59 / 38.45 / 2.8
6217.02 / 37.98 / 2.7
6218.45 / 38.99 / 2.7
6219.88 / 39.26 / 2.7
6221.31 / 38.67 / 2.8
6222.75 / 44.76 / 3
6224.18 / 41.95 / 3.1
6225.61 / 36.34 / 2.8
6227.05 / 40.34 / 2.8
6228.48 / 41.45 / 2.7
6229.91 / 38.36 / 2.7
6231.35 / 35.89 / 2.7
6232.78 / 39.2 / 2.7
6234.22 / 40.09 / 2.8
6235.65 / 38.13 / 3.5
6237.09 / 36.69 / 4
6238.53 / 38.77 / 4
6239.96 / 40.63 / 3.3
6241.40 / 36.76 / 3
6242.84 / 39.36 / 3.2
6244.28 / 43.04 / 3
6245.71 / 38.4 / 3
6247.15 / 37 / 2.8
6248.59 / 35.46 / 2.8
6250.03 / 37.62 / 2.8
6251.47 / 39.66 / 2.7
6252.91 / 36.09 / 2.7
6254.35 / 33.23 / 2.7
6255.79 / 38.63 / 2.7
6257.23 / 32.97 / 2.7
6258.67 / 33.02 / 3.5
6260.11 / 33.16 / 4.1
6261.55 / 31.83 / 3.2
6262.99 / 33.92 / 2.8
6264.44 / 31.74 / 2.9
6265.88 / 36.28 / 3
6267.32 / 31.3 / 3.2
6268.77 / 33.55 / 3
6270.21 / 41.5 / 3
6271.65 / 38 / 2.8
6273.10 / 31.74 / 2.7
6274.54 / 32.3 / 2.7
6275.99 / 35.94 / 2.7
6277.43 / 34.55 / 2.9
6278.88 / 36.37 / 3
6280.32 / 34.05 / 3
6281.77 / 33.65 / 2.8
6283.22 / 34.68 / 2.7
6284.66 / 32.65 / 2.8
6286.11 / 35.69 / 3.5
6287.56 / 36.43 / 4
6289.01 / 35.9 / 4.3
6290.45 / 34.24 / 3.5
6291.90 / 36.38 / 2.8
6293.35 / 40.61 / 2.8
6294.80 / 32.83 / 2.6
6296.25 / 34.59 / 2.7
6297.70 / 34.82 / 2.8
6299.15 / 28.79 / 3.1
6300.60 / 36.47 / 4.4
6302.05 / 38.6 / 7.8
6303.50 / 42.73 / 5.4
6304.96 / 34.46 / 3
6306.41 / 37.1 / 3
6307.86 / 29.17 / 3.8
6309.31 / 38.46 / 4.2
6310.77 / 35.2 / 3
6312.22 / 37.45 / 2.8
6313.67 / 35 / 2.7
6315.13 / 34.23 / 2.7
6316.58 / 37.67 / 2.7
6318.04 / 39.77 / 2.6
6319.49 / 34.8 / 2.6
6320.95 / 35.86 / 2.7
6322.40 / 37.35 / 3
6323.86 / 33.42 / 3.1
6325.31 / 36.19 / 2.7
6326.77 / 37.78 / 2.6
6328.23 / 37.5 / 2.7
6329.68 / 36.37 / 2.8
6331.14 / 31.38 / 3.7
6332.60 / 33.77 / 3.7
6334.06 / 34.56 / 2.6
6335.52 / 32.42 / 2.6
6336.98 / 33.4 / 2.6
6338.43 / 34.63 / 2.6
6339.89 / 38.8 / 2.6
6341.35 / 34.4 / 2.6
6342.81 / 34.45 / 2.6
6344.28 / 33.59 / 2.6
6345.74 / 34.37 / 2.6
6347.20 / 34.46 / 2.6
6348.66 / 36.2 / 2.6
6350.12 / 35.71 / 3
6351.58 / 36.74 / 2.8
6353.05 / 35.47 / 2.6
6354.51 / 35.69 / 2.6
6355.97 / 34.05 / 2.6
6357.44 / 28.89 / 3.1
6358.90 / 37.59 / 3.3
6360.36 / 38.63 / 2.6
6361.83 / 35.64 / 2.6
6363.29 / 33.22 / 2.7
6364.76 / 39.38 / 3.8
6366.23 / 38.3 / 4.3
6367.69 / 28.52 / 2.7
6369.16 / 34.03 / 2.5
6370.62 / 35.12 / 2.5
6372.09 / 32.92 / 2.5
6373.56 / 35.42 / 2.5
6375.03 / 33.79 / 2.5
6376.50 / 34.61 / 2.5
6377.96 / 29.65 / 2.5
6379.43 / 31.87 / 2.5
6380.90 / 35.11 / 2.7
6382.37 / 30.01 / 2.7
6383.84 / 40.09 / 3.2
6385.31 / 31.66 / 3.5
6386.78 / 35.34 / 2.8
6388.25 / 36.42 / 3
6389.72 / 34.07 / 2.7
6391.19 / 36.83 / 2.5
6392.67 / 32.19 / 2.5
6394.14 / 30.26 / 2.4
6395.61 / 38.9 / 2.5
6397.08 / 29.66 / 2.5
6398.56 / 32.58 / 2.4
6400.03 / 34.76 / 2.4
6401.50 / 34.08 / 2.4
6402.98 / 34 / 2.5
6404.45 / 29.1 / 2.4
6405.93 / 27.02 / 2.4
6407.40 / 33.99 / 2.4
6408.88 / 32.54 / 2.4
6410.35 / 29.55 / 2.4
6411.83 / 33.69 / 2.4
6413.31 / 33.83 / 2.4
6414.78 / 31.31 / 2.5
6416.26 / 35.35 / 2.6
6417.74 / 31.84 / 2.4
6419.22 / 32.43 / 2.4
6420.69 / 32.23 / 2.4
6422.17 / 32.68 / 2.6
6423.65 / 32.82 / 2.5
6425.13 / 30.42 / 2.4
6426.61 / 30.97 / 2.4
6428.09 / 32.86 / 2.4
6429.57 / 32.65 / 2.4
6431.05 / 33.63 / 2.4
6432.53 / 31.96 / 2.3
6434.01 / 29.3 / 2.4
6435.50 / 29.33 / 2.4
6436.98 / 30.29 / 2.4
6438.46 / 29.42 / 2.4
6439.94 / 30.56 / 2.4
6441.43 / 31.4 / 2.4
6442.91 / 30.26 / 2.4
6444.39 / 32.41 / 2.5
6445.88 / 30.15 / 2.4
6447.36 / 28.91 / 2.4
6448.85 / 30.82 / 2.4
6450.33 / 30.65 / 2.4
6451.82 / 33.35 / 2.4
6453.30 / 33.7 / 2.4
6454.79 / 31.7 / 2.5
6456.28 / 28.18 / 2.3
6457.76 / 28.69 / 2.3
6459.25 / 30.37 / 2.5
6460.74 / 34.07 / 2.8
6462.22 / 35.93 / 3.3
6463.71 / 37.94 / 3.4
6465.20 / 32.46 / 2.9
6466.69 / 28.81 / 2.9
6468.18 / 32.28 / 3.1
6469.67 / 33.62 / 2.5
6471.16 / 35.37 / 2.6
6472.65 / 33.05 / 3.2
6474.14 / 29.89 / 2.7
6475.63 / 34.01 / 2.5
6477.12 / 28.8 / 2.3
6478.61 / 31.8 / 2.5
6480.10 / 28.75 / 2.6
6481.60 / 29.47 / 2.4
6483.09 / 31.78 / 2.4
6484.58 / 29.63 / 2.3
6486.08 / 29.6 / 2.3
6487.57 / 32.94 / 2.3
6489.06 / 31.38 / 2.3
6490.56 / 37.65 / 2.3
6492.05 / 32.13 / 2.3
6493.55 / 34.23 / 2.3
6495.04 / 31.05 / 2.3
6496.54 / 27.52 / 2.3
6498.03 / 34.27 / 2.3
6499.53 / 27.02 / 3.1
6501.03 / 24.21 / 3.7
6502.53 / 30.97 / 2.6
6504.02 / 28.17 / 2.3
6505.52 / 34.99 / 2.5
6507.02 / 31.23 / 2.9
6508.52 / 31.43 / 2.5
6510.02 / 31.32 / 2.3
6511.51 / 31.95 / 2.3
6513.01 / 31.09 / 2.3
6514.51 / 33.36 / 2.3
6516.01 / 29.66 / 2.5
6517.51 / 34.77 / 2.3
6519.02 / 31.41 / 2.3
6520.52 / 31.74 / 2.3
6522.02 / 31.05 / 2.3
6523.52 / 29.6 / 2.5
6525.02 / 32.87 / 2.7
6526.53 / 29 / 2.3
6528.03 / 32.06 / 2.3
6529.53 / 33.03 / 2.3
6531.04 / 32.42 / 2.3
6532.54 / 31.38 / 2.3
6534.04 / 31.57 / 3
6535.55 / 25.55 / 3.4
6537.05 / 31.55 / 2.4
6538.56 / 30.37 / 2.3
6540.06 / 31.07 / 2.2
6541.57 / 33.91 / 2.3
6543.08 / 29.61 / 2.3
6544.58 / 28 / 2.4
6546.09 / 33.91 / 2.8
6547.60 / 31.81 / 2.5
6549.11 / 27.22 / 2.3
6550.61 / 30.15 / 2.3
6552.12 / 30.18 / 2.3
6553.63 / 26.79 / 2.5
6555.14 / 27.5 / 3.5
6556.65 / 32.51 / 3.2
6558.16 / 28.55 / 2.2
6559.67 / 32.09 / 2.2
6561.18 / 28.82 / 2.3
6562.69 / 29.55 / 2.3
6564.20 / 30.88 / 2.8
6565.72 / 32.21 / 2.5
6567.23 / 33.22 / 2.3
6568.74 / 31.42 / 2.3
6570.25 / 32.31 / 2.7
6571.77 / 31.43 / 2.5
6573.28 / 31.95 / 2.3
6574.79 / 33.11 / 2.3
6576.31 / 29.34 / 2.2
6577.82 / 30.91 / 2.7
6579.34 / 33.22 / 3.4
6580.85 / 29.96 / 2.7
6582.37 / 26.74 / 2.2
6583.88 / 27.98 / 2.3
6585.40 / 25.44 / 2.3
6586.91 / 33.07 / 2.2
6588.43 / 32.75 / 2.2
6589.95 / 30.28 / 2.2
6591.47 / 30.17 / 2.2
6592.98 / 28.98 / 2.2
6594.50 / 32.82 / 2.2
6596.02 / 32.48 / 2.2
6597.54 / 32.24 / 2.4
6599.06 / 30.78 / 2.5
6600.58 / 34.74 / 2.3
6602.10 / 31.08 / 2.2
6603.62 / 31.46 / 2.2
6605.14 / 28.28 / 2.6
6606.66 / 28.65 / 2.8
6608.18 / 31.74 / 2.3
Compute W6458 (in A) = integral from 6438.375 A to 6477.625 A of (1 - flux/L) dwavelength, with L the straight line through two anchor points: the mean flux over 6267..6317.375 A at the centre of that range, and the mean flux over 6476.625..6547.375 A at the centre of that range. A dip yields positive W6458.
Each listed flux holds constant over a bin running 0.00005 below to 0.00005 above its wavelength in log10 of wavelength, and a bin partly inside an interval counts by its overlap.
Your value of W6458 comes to 0.4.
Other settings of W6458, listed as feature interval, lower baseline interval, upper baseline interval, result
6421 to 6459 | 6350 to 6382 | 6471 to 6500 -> 1.8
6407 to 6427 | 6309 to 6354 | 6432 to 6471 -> 0.1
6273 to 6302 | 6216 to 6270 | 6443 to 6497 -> 1.2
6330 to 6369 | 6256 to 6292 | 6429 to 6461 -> -2.2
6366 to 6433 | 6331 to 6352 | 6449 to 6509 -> 0.7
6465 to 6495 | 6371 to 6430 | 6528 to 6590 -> -0.1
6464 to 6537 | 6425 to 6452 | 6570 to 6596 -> -1.2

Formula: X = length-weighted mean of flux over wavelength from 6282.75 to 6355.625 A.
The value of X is 35.5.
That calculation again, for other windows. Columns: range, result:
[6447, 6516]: 31.5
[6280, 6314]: 35.4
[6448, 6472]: 32.4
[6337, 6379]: 34.8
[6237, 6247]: 39.1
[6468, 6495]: 32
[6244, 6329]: 35.6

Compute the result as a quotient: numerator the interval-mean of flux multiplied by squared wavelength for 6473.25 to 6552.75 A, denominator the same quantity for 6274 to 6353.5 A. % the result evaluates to 0.9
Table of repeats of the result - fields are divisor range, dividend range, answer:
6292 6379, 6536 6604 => 0.94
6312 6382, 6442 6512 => 0.94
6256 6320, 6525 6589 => 0.95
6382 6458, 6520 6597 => 1.00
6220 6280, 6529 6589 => 0.91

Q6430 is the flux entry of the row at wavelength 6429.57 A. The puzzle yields 32.65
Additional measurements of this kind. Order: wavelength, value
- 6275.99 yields 35.94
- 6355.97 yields 34.05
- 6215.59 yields 38.45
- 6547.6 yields 31.81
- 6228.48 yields 41.45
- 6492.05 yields 32.13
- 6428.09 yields 32.86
